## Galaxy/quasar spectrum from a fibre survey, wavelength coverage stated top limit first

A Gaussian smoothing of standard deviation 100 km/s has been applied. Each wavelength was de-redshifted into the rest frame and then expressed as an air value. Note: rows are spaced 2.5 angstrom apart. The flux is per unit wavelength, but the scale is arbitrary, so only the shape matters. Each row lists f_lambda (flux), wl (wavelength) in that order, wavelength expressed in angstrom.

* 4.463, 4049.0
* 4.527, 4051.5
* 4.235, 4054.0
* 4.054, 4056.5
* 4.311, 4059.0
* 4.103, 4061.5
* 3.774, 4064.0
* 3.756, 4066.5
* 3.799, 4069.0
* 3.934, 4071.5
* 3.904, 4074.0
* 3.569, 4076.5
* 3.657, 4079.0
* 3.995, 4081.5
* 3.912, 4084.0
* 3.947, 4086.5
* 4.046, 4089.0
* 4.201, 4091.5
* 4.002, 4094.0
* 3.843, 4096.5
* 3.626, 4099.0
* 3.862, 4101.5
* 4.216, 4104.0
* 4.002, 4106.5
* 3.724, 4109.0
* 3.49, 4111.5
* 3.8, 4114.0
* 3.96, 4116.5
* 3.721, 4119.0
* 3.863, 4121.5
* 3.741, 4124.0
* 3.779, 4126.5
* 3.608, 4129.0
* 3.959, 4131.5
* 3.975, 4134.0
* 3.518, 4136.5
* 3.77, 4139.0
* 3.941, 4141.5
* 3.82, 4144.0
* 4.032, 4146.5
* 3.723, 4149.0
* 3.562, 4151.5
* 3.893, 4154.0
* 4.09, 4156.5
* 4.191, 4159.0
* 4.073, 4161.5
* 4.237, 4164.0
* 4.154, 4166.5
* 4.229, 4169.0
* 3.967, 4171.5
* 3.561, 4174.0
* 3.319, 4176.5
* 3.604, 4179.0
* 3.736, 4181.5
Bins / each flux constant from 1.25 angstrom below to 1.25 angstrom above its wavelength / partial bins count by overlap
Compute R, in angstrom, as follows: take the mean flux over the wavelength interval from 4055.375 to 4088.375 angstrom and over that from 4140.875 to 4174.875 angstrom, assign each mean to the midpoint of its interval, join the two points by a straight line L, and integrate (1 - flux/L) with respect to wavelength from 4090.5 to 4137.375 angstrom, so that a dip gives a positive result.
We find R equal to 1.2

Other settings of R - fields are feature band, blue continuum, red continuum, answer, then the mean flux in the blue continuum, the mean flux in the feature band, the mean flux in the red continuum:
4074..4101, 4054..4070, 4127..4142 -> 0.26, 3.99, 3.88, 3.79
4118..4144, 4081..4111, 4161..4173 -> 1.54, 3.94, 3.79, 4.12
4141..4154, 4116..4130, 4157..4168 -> 0.63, 3.77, 3.82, 4.16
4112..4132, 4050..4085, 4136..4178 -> 0.70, 3.97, 3.79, 3.89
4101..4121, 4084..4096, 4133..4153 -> 0.43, 4.02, 3.85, 3.79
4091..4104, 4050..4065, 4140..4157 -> 0.38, 4.18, 3.92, 3.85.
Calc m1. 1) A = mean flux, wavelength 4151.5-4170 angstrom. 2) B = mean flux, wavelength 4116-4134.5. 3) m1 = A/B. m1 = 1.1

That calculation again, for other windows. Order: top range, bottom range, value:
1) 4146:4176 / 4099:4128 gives 1.04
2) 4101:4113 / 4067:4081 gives 1.02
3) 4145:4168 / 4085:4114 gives 1.02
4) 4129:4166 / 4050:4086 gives 0.98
